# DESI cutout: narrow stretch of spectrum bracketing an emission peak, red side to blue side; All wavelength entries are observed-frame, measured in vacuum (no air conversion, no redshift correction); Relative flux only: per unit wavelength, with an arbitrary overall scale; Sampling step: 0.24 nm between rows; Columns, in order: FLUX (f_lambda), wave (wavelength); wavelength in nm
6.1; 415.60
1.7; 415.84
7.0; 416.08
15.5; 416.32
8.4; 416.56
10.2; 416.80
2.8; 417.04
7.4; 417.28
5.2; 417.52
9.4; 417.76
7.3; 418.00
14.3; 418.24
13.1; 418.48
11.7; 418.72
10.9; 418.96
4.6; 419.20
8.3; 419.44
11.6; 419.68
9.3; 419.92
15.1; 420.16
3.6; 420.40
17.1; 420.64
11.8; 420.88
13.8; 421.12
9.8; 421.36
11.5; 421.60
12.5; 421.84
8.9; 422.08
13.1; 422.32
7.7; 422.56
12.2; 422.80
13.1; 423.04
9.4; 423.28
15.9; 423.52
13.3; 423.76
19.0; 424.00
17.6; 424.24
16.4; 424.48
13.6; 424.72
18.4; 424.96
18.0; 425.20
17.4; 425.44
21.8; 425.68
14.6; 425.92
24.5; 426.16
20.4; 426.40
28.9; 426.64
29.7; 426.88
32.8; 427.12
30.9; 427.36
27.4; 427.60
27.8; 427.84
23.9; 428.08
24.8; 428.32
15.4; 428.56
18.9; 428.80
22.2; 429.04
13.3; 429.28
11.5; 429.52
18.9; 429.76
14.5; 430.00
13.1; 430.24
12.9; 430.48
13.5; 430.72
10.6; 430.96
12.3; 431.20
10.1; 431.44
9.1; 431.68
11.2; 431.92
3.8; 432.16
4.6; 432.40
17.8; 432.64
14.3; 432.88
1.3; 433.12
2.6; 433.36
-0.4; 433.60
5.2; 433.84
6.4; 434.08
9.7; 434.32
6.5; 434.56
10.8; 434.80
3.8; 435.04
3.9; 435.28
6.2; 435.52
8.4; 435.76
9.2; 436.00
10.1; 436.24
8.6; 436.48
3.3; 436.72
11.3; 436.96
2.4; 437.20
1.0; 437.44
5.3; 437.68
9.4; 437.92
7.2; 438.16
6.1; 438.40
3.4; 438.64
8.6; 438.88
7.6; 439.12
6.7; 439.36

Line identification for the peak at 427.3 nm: C IV 1549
